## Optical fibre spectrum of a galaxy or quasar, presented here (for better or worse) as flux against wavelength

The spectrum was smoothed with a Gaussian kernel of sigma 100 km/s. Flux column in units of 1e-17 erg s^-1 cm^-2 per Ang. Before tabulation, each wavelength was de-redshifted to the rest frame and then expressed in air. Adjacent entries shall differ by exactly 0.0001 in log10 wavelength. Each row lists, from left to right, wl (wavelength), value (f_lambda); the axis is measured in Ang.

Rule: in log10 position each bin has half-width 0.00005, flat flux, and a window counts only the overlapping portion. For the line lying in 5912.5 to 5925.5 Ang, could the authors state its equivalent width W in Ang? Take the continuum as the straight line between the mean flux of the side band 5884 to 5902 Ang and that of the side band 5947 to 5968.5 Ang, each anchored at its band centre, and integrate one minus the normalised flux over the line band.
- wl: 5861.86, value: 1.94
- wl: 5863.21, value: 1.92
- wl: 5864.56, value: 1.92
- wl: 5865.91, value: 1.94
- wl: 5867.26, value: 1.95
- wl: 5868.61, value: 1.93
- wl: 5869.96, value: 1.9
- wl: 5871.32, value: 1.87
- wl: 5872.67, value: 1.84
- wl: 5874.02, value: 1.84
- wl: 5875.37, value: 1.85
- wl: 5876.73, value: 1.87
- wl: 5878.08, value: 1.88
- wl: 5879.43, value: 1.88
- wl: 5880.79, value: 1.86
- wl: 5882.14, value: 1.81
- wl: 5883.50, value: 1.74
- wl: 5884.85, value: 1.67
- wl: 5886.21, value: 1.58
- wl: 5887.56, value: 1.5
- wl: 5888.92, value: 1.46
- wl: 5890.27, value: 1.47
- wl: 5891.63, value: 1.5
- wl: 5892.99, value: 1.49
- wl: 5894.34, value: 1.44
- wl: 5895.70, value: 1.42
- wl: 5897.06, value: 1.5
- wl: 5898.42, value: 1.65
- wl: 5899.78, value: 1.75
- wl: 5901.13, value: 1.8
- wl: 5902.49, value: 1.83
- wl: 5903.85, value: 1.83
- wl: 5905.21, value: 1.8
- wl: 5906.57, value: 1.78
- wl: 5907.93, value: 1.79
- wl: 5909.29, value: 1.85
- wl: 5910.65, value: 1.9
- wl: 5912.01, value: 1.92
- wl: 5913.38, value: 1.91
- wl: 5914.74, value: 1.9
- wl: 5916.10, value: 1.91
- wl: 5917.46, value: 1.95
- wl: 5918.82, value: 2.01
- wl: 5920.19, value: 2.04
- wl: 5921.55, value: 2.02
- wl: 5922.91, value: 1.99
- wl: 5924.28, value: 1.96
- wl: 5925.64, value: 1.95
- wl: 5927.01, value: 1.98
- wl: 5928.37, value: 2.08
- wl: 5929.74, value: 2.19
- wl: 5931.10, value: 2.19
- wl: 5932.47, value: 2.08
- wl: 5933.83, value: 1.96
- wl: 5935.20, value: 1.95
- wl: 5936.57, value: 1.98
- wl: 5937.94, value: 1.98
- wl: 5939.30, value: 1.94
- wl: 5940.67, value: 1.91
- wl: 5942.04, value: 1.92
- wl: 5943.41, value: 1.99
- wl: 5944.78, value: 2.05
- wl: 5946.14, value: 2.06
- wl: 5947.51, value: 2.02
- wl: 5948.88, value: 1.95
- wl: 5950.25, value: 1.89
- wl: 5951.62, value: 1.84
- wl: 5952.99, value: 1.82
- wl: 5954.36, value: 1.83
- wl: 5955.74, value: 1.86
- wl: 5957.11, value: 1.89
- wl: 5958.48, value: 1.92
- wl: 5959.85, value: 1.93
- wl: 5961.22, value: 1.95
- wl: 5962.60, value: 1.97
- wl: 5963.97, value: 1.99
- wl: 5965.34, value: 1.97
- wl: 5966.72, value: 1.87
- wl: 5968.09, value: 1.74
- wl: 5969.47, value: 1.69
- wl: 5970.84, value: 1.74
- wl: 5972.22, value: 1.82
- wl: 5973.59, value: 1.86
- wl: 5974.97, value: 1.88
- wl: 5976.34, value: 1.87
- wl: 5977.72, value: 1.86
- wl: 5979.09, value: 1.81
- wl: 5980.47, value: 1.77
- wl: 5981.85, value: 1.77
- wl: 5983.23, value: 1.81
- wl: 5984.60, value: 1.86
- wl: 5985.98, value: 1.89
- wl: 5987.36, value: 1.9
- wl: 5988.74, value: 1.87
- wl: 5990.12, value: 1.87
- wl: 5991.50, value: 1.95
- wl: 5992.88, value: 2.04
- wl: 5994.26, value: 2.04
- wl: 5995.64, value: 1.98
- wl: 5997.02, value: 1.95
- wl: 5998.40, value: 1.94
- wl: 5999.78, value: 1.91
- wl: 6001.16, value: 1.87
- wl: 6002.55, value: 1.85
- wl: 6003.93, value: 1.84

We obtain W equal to -2.03 Ang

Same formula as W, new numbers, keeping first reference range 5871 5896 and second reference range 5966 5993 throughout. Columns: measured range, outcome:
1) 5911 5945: -4.51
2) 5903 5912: -0.57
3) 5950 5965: -0.81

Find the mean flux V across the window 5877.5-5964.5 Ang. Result 1.86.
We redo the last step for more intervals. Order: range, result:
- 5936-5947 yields 1.98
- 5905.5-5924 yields 1.92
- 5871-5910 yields 1.71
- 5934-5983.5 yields 1.89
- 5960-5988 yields 1.85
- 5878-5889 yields 1.71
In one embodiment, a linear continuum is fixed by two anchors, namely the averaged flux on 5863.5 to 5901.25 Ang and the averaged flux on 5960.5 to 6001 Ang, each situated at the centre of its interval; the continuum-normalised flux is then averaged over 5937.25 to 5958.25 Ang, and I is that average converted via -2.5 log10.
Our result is -0.06 mag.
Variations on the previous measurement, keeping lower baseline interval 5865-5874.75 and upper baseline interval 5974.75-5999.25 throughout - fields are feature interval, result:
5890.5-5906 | 0.16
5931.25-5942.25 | -0.05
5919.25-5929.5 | -0.06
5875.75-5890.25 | 0.11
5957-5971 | 0.01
